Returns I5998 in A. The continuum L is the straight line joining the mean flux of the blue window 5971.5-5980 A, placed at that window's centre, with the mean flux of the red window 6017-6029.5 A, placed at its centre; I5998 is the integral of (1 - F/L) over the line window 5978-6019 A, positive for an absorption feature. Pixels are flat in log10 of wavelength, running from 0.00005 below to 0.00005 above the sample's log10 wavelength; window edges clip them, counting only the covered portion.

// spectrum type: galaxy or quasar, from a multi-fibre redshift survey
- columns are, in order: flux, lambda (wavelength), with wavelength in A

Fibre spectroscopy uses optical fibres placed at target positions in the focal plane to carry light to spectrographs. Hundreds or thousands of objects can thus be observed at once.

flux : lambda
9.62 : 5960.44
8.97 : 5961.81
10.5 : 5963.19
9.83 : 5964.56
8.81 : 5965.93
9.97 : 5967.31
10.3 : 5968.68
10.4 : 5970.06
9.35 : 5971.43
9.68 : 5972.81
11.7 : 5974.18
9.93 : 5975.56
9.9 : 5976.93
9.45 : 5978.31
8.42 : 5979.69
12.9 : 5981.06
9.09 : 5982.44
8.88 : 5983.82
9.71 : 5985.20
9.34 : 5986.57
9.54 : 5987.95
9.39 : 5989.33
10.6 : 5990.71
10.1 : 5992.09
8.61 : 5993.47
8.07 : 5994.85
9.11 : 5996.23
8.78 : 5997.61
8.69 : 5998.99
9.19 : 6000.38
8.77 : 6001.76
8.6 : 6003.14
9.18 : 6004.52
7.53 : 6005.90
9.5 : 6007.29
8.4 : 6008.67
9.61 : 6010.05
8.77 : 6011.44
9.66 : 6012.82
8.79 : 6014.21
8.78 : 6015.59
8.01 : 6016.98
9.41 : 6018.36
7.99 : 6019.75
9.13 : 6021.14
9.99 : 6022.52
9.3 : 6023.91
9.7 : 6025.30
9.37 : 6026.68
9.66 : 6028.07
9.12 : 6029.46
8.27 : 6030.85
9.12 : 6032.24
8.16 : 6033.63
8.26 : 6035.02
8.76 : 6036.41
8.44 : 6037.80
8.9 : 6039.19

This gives 1.8 A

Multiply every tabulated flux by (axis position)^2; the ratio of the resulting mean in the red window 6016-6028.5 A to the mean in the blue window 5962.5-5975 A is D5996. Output 0.93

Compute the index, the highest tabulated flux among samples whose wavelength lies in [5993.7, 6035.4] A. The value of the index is 9.99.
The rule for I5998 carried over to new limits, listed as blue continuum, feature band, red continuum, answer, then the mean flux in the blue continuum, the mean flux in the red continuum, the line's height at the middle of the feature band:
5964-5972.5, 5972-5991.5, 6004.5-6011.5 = -0.9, 9.77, 8.8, 9.44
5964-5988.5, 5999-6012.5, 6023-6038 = 0.7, 9.85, 8.95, 9.36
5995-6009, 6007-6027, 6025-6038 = -0.6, 8.76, 8.88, 8.82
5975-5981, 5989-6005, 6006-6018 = 0.3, 9.79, 8.88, 9.28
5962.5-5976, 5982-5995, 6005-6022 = 0.2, 10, 8.82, 9.51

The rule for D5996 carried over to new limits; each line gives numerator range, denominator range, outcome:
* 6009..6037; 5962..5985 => 0.92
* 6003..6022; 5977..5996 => 0.93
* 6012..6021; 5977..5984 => 0.91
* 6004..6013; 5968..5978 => 0.89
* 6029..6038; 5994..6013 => 0.98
